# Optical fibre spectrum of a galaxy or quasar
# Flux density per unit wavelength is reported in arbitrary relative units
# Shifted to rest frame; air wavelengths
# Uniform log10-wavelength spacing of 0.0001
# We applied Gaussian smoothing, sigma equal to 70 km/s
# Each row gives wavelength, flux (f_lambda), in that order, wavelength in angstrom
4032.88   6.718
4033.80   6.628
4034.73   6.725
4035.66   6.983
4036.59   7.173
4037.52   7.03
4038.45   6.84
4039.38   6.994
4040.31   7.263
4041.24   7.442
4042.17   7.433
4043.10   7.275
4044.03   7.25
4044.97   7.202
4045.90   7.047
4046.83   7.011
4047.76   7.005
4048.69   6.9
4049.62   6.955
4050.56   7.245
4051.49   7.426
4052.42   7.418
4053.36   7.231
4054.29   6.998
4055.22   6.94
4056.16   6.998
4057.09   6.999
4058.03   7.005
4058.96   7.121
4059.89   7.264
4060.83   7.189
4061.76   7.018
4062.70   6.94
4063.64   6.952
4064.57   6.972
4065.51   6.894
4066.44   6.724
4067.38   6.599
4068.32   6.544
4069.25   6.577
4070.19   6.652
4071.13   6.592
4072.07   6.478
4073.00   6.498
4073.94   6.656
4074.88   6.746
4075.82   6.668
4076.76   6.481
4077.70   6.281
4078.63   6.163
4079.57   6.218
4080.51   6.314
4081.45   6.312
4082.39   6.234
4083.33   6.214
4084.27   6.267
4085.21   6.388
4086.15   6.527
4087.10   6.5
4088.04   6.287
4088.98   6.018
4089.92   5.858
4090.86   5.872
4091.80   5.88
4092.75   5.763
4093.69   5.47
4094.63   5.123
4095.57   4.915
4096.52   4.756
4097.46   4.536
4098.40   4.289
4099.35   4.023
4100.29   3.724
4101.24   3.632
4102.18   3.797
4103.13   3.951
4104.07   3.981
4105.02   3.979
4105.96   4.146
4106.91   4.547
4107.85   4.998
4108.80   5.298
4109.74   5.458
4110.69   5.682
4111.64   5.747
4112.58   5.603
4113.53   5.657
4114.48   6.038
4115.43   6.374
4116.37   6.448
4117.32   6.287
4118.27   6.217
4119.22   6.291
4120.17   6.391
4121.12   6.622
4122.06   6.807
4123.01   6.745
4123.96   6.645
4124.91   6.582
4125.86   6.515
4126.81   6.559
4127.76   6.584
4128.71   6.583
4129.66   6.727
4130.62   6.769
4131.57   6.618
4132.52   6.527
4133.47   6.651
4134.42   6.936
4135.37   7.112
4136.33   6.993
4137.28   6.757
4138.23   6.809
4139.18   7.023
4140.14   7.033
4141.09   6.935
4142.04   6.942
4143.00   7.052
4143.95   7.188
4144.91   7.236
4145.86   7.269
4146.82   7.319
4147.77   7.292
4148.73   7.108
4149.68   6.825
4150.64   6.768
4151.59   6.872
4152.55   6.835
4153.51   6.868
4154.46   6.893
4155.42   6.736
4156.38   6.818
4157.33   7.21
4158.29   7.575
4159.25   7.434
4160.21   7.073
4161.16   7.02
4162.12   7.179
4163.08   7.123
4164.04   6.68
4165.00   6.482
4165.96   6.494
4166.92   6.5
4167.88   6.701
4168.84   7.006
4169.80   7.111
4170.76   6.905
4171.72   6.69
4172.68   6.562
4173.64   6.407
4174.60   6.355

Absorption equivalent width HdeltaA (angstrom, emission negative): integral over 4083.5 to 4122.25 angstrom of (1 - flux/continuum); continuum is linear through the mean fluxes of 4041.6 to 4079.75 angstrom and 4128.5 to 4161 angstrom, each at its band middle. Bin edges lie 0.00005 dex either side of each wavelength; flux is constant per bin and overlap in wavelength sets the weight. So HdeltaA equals 8.5 angstrom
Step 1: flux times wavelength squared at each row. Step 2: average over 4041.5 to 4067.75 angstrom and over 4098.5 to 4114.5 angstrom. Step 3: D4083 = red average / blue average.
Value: 0.7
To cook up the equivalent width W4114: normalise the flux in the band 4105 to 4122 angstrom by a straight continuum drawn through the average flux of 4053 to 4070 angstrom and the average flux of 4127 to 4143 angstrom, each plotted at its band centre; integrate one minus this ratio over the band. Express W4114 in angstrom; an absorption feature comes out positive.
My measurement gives 2.8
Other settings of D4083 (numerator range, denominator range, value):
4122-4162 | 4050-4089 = 1.07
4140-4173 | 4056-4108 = 1.22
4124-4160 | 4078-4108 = 1.34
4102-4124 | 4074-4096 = 0.92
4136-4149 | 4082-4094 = 1.19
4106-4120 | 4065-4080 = 0.89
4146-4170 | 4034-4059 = 1.03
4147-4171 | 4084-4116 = 1.37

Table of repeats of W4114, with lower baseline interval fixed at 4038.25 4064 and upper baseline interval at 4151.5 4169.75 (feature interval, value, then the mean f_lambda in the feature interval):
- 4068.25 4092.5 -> 2.5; 6.35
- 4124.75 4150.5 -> 0.3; 6.89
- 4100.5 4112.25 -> 4.1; 4.6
